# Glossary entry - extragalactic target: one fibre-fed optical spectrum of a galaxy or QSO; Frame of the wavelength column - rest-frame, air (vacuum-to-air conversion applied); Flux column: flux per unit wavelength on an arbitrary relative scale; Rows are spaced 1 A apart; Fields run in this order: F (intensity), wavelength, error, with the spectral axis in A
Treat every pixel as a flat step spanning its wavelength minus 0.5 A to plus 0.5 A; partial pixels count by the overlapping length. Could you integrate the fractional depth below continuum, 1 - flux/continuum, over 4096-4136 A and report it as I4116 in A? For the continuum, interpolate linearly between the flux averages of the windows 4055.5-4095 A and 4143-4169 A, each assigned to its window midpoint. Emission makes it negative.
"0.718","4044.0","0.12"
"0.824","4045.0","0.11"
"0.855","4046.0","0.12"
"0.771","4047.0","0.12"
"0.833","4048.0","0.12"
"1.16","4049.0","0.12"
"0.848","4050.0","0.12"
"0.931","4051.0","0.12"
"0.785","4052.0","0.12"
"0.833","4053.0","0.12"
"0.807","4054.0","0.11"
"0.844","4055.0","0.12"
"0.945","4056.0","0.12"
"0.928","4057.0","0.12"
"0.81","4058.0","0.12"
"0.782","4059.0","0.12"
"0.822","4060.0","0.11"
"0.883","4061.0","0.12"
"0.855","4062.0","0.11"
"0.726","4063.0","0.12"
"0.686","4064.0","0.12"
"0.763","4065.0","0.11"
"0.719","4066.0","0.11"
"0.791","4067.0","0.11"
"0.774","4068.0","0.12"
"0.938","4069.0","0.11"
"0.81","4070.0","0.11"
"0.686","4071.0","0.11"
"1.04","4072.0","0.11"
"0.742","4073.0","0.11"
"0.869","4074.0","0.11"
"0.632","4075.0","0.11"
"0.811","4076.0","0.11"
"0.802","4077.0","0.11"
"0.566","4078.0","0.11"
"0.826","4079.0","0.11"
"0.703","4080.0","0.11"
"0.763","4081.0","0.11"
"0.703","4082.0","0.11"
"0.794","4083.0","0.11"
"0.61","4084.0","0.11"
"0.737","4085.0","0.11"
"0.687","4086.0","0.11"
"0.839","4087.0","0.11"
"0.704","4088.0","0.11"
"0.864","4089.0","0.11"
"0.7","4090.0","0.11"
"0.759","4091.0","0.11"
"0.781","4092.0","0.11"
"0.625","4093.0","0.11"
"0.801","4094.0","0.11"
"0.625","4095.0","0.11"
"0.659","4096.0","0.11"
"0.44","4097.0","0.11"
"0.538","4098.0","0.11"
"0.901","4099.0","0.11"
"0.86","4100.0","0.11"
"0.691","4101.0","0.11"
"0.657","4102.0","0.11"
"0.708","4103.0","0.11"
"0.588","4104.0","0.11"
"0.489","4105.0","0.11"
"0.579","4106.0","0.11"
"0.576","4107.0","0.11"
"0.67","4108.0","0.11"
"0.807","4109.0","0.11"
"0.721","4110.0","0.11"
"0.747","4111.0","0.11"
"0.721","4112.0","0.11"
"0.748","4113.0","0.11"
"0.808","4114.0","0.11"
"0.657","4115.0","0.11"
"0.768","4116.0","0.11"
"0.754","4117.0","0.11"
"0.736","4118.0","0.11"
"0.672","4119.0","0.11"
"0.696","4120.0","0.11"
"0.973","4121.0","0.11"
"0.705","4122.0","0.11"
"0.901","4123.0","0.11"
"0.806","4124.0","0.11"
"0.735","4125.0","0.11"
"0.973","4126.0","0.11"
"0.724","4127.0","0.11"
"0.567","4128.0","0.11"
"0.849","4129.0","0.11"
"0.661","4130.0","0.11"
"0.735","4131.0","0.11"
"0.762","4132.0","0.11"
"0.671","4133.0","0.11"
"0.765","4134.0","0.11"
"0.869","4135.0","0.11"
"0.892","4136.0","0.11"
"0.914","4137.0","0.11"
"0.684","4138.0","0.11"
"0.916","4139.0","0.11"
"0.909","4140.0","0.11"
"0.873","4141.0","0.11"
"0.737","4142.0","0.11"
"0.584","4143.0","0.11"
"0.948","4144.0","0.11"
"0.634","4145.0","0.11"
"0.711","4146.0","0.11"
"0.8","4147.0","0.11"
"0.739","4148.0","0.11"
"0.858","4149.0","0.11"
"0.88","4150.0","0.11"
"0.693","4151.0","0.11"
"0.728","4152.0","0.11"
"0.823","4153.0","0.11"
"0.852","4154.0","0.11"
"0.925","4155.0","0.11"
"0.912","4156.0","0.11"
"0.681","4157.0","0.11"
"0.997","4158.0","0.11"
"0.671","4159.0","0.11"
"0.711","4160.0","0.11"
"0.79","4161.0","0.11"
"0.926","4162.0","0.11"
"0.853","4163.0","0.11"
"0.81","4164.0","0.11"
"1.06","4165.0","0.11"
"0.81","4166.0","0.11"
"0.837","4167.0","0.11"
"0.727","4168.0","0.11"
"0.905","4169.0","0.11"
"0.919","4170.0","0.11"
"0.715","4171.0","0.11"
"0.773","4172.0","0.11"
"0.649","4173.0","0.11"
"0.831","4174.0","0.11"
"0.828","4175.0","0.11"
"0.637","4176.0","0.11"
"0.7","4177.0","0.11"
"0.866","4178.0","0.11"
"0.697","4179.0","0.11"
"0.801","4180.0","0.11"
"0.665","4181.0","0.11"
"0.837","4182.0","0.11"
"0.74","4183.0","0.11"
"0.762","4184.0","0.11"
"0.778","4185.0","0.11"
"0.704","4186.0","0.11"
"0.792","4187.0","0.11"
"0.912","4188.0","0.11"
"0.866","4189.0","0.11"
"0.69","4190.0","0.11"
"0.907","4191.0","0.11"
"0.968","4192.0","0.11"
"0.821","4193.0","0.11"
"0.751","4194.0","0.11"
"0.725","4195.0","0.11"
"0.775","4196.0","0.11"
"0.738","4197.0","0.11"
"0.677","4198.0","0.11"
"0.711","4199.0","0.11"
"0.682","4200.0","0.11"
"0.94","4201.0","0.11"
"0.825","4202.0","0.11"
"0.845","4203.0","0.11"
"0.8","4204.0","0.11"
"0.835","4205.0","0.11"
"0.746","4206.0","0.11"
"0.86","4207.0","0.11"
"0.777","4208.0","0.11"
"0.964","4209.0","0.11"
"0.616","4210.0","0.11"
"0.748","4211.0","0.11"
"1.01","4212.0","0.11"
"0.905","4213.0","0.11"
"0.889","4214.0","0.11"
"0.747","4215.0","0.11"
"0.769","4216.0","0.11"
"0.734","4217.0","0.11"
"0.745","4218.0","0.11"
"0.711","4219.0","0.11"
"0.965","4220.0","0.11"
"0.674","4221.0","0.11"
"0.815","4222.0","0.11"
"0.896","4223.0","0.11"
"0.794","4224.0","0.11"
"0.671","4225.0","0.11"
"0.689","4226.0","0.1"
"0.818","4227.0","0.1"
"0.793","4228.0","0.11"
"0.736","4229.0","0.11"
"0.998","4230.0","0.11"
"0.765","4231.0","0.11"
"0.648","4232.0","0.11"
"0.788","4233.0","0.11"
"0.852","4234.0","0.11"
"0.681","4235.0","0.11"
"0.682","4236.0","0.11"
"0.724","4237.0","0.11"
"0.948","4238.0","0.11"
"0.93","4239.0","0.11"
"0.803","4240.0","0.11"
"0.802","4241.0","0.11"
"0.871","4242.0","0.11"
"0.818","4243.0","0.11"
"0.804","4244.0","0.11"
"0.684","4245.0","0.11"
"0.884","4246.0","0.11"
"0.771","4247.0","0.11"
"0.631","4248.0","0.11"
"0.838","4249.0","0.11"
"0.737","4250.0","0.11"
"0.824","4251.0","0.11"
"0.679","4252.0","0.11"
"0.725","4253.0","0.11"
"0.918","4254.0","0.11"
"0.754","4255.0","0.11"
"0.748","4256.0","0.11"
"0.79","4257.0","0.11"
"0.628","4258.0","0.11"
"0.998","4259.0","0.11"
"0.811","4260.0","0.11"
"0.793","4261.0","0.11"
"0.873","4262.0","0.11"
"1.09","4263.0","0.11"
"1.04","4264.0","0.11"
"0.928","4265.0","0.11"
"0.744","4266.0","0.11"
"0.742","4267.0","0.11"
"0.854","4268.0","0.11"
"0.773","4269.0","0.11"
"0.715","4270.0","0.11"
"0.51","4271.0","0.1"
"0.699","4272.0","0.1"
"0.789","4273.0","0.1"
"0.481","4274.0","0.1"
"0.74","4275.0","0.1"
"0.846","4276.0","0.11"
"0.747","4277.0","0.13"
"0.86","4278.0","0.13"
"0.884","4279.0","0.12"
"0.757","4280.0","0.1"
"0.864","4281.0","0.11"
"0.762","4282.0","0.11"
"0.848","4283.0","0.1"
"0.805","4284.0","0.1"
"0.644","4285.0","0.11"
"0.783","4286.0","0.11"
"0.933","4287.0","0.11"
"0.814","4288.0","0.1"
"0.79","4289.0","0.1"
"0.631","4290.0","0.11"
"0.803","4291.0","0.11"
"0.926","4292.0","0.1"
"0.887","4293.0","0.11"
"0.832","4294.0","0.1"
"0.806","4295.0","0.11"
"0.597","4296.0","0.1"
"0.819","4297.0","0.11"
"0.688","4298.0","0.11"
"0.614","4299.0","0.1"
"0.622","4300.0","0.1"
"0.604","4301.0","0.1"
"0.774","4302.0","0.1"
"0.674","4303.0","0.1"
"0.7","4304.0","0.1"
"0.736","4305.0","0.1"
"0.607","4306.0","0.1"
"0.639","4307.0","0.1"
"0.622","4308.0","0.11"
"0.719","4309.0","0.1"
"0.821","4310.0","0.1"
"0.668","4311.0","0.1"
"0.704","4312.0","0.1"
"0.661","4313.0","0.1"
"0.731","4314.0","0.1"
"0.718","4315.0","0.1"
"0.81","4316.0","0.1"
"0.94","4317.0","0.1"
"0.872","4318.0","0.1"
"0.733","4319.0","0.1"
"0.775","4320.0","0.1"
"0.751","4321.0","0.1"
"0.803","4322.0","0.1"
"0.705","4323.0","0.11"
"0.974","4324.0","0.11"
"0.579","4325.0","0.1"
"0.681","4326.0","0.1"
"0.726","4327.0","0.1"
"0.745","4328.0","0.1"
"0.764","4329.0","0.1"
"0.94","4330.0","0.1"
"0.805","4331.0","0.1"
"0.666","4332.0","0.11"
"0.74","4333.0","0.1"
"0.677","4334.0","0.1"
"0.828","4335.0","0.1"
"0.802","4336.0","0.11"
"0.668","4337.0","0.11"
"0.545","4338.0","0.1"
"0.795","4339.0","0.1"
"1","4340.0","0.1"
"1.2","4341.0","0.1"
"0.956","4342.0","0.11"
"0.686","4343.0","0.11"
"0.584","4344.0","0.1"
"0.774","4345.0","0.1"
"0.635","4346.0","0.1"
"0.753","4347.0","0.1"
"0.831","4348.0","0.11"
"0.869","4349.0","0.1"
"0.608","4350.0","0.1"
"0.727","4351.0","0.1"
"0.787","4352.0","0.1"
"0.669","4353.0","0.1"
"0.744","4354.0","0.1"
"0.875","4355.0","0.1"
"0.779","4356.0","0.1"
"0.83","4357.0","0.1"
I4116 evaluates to 3.5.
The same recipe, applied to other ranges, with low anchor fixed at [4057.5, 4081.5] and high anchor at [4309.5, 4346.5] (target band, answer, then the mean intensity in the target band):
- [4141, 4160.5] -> -0.2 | 0.786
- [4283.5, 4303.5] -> 0.5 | 0.752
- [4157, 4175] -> -0.9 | 0.819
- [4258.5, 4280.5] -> -0.9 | 0.803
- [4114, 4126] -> 0.1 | 0.774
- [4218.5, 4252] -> -0.6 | 0.788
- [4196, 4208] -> -0.2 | 0.786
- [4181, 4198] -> -0.3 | 0.79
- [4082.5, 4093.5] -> 0.6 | 0.736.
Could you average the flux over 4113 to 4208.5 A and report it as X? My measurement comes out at 0.791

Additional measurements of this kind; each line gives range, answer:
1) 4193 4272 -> 0.794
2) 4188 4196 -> 0.821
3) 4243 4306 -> 0.774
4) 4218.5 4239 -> 0.786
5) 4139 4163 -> 0.803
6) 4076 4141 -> 0.737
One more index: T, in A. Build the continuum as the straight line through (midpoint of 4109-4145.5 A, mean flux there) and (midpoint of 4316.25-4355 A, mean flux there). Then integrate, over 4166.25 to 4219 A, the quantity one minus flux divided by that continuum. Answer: -1.2 A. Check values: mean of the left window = 0.773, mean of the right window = 0.774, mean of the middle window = 0.791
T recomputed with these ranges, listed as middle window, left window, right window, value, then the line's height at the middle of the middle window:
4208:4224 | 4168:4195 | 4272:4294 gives -0.5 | 0.787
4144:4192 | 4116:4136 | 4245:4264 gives -1.1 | 0.782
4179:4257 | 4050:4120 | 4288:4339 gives -5.0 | 0.743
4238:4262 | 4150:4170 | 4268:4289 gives -0.5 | 0.781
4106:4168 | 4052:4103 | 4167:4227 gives -0.6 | 0.776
